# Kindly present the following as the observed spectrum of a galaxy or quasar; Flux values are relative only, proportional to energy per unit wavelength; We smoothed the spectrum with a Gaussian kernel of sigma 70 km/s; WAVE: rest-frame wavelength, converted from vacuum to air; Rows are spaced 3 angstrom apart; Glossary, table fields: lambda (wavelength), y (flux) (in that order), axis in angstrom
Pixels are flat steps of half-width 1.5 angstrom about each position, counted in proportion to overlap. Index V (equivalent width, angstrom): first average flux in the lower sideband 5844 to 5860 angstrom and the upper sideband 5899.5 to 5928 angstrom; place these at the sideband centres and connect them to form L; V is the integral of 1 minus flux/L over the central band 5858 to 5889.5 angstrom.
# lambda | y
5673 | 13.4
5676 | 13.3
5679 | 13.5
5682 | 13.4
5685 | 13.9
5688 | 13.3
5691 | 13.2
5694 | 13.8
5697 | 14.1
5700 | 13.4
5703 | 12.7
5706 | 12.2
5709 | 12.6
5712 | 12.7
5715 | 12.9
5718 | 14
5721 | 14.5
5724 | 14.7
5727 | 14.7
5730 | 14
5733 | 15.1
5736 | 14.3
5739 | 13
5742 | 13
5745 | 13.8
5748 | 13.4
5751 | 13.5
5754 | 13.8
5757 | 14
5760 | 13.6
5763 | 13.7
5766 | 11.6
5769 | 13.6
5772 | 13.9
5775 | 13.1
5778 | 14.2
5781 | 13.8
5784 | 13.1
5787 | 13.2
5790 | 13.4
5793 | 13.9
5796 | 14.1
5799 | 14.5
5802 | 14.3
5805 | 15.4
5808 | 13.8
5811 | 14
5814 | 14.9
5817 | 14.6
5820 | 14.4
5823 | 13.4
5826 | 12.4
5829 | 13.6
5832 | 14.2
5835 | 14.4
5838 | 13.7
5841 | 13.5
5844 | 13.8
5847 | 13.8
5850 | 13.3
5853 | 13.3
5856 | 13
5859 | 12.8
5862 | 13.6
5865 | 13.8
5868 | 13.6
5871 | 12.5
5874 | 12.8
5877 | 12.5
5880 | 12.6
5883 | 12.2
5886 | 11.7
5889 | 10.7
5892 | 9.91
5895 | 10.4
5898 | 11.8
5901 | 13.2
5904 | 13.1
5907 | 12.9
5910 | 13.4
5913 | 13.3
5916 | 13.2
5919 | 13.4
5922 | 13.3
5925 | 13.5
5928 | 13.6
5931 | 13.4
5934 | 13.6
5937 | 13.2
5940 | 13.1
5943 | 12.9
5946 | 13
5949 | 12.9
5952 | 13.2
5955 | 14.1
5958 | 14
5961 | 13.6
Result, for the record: 1.5 angstrom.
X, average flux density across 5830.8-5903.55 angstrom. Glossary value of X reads 12.8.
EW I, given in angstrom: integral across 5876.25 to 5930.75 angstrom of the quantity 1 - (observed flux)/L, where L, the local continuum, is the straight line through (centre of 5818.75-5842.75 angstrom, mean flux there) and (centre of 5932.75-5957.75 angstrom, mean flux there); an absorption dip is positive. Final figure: 3.8 angstrom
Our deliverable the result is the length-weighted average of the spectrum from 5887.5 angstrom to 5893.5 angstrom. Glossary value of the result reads 10.3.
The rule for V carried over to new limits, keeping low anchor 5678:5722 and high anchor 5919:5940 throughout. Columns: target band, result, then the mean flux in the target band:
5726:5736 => -0.9 angstrom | 14.6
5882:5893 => 1.9 angstrom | 11.1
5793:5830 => -2.1 angstrom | 14.1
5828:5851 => -0.7 angstrom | 13.8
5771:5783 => -0.3 angstrom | 13.7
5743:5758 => -0.4 angstrom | 13.7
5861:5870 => -0.1 angstrom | 13.6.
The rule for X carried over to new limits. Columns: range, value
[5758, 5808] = 13.7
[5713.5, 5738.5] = 14.2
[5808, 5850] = 13.9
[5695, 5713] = 13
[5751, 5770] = 13.4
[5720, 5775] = 13.8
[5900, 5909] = 13.1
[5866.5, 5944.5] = 12.7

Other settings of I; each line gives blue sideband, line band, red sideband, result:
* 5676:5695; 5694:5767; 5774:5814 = 0.6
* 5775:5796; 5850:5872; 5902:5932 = 0.3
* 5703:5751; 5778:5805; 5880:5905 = -2.2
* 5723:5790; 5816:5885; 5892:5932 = -1.0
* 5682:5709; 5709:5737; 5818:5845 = -1.3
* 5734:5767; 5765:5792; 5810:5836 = 0.6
